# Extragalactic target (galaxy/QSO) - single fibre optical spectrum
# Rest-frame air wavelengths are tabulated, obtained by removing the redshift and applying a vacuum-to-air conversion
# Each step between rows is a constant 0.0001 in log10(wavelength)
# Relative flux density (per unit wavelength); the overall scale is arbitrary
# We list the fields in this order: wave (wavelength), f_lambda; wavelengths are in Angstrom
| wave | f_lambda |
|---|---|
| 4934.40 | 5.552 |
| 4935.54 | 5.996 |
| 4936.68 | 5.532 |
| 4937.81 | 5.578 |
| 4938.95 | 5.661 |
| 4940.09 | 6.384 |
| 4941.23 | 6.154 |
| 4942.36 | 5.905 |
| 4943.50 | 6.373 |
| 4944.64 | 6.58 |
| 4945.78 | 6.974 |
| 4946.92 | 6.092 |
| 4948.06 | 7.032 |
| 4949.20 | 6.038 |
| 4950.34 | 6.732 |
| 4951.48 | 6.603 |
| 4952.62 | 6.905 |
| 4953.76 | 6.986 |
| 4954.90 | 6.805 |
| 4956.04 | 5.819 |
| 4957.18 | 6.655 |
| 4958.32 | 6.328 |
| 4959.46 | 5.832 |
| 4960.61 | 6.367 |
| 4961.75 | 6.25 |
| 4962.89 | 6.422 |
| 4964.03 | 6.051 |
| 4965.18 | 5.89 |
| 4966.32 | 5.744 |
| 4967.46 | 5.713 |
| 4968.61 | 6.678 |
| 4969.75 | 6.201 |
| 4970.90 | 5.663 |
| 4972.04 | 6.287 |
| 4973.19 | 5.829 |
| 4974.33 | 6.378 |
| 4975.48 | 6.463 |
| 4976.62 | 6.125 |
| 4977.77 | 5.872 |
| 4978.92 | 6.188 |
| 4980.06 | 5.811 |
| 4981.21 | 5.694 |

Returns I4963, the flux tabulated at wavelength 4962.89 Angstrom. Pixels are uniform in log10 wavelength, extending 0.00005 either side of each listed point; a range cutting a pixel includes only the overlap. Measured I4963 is 6.422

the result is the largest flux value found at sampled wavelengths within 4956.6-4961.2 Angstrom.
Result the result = 6.655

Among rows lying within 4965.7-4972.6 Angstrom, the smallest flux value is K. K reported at 5.663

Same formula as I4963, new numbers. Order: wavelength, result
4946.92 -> 6.092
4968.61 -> 6.678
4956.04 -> 5.819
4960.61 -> 6.367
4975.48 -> 6.463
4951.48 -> 6.603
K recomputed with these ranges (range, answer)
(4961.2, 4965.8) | 5.89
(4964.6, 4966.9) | 5.744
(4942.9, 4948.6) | 6.092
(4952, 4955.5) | 6.805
